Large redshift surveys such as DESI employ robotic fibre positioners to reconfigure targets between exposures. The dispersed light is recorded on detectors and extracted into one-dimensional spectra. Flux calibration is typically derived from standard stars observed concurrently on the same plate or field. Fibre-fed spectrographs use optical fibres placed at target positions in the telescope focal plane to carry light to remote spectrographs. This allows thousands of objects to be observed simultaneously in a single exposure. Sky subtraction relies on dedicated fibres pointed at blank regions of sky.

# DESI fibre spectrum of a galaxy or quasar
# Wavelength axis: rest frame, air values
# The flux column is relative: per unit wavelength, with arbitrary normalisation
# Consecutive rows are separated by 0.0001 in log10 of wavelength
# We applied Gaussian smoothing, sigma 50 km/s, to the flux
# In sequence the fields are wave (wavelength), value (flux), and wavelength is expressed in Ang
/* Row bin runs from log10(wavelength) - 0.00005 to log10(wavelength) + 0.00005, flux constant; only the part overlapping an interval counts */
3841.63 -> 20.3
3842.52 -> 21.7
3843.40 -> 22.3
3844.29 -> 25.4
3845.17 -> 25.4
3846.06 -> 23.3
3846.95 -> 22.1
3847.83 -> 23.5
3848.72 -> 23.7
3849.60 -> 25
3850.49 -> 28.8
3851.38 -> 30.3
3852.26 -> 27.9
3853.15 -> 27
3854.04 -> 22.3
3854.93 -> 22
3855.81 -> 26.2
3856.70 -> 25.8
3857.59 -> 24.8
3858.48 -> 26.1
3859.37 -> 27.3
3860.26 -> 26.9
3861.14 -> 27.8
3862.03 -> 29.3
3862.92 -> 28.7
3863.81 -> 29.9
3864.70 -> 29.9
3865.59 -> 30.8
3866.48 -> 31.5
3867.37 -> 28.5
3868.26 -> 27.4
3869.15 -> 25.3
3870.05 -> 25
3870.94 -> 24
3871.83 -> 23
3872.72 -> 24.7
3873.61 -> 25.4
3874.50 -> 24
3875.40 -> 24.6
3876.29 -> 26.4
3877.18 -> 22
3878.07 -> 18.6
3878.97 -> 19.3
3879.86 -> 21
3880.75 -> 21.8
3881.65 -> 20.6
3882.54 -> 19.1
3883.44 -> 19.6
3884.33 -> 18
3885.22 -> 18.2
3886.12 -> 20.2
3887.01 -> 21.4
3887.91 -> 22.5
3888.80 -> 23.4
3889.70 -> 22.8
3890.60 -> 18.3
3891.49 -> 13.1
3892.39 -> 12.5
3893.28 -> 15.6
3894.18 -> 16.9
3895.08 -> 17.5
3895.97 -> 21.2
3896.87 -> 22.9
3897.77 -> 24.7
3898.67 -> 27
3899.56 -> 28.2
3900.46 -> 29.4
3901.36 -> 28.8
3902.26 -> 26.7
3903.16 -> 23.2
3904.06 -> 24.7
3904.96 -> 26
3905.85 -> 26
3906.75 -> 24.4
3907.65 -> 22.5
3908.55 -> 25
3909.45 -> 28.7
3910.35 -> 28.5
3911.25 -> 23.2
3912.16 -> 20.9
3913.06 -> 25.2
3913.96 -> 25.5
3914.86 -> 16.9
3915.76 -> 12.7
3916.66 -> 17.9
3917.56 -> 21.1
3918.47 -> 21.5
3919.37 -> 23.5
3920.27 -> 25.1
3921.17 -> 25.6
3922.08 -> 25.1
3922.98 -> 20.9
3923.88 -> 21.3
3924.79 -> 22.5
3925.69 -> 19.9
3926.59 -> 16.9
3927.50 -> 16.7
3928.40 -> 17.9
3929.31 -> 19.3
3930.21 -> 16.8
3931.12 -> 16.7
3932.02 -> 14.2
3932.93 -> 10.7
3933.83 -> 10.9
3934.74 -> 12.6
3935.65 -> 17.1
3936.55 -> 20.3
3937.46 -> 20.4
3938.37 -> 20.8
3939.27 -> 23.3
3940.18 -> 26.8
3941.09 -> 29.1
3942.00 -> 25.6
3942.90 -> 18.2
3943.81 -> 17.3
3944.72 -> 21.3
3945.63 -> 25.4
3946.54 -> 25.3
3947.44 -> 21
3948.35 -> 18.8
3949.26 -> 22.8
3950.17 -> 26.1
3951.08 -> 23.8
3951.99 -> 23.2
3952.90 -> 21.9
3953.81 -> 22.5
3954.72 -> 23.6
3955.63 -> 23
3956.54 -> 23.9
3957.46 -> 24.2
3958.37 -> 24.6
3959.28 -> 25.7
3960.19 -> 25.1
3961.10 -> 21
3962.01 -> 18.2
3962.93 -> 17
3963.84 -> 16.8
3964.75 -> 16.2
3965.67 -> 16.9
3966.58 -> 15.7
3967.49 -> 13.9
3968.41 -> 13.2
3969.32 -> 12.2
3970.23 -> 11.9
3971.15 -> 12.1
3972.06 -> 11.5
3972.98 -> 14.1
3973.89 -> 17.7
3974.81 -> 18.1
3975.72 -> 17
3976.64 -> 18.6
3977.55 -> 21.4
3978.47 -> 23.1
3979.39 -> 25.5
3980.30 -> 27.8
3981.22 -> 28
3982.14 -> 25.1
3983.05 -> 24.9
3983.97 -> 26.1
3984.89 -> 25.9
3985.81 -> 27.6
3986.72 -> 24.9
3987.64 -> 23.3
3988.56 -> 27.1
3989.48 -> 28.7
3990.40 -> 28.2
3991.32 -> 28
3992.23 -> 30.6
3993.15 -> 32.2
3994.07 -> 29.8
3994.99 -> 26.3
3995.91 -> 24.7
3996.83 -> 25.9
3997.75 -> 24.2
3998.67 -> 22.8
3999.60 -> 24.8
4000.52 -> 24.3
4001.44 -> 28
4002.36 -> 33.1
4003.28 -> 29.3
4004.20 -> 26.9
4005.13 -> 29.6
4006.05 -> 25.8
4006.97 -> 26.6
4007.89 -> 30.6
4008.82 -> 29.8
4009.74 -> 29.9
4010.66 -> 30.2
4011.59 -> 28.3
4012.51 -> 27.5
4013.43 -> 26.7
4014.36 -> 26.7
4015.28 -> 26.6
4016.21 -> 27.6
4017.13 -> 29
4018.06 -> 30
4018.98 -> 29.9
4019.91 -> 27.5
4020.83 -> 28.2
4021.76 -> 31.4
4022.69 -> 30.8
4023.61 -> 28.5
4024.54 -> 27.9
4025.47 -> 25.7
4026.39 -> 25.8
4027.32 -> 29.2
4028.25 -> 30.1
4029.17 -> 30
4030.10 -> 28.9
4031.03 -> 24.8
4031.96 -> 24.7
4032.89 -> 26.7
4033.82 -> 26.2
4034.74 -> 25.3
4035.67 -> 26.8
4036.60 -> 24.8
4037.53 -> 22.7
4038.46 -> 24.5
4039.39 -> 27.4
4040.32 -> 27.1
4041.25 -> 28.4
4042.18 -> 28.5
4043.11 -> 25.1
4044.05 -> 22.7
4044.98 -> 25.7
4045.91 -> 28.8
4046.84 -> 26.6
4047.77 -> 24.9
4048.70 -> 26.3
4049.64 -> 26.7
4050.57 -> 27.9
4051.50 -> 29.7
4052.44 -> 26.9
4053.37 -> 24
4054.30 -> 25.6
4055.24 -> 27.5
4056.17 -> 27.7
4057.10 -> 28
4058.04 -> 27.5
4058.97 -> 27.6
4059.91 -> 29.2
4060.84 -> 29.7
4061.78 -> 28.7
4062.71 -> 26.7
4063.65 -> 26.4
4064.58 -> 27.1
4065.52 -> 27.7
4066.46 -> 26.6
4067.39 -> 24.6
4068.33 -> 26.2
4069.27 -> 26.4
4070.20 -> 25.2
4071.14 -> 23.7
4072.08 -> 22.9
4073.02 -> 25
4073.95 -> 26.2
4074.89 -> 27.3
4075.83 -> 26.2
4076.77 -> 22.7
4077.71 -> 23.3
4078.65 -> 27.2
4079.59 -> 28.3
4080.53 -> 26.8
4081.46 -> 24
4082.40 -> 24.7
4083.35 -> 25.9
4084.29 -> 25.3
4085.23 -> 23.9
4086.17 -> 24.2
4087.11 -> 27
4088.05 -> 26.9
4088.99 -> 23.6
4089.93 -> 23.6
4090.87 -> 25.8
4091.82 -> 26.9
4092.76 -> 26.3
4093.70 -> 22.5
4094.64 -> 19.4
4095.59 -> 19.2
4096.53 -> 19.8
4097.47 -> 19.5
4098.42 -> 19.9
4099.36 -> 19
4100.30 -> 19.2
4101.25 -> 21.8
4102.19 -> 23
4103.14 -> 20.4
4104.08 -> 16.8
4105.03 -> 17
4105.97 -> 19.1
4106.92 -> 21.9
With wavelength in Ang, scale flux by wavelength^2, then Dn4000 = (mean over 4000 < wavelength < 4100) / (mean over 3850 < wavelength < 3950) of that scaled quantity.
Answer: 1.26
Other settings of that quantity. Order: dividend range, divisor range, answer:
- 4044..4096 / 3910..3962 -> 1.30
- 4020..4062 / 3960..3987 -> 1.44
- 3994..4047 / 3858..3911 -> 1.23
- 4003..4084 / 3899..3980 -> 1.36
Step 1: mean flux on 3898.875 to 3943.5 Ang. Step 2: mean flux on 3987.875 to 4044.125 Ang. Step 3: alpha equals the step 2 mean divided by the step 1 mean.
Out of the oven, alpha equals 1.27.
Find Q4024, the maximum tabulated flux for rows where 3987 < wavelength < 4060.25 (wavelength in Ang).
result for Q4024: 33.1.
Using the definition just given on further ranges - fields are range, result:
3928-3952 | 29.1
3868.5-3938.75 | 29.4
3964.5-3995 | 32.2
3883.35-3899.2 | 27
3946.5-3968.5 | 26.1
